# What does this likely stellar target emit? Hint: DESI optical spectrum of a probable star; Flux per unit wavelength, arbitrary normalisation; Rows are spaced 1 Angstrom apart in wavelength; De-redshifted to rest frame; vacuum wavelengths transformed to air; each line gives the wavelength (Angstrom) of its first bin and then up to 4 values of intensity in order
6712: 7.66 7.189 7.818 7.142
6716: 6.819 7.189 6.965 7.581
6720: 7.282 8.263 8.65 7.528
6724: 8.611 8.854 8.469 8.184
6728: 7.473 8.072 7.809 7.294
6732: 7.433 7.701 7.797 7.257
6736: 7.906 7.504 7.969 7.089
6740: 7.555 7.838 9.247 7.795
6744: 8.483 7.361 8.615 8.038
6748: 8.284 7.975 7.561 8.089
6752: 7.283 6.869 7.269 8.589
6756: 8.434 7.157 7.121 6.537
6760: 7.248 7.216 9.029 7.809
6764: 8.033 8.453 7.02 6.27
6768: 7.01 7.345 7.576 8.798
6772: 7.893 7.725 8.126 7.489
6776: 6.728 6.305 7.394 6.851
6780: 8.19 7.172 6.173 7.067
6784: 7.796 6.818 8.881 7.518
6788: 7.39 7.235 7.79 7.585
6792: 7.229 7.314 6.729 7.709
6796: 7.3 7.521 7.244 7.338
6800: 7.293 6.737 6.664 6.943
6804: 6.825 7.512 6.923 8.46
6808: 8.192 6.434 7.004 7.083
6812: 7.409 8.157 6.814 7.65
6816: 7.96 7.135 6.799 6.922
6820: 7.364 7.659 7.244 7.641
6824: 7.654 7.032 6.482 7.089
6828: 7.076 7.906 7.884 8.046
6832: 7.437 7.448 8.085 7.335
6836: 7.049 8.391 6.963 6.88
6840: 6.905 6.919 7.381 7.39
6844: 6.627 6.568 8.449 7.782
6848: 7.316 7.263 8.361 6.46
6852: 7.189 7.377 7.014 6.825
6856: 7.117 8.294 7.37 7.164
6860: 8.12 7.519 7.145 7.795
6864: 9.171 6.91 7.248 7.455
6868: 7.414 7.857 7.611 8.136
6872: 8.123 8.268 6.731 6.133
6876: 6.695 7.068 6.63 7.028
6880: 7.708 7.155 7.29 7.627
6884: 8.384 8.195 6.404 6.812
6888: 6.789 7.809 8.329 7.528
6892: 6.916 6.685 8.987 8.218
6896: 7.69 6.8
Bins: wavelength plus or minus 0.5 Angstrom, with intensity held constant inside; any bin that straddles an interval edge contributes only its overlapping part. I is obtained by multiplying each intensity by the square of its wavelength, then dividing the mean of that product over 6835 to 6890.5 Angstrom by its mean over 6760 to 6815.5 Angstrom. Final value 1.0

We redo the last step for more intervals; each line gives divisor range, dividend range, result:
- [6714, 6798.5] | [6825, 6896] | 1.00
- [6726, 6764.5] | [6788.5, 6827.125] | 0.96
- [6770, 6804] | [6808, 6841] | 1.01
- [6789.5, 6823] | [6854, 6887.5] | 1.04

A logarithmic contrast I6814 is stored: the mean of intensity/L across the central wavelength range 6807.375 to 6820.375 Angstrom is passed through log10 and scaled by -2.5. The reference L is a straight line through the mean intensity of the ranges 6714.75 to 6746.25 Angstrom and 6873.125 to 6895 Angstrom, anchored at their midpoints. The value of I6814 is 0.03 mag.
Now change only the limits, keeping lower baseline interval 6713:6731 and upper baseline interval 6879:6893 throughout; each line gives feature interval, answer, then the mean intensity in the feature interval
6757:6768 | 0.04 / 7.44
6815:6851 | 0.02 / 7.37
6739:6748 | -0.05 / 8.07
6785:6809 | 0.03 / 7.37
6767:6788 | 0.03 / 7.41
